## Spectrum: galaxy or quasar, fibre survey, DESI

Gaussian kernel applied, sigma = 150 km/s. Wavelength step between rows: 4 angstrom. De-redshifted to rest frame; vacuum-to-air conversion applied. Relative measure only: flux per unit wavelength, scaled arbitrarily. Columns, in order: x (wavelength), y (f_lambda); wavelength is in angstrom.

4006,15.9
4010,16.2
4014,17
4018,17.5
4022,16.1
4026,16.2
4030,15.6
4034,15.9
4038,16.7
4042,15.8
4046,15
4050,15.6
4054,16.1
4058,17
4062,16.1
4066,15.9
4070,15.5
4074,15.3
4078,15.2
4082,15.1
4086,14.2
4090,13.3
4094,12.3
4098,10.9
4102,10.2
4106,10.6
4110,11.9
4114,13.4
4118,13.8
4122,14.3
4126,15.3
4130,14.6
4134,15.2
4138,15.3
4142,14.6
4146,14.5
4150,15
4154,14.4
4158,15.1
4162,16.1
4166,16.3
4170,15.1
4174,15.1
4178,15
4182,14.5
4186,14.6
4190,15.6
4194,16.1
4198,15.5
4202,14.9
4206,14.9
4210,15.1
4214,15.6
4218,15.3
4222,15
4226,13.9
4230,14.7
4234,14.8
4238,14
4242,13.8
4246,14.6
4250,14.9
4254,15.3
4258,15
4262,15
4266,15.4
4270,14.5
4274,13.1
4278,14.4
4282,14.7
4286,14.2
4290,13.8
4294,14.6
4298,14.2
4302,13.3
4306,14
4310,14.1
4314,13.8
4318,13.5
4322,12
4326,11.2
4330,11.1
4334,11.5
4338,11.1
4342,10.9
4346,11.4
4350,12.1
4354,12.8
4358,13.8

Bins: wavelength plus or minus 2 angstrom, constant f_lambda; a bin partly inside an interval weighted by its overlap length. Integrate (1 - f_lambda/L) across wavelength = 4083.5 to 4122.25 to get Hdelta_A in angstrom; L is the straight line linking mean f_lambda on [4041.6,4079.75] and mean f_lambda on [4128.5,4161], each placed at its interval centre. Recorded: 7.3 angstrom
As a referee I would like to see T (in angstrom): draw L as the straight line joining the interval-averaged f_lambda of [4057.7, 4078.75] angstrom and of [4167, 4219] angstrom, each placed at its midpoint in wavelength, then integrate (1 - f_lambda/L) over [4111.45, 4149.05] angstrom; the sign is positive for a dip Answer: 2.3 angstrom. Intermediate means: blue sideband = 15.8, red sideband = 15.2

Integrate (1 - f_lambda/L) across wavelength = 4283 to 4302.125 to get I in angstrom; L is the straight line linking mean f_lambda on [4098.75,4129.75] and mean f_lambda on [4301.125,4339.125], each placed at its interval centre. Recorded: -2.3 angstrom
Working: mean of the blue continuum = 12.8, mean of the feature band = 14.1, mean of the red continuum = 12.6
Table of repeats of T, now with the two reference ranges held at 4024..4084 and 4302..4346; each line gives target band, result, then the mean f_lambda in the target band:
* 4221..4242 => -1.4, 14.4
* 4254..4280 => -3.1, 14.6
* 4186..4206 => -2.0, 15.4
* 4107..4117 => 1.7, 12.6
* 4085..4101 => 3.0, 12.4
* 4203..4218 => -1.5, 15.2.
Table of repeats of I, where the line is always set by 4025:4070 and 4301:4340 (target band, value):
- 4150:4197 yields -2.9 angstrom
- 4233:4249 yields -0.9 angstrom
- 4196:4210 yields -1.1 angstrom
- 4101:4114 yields 3.3 angstrom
